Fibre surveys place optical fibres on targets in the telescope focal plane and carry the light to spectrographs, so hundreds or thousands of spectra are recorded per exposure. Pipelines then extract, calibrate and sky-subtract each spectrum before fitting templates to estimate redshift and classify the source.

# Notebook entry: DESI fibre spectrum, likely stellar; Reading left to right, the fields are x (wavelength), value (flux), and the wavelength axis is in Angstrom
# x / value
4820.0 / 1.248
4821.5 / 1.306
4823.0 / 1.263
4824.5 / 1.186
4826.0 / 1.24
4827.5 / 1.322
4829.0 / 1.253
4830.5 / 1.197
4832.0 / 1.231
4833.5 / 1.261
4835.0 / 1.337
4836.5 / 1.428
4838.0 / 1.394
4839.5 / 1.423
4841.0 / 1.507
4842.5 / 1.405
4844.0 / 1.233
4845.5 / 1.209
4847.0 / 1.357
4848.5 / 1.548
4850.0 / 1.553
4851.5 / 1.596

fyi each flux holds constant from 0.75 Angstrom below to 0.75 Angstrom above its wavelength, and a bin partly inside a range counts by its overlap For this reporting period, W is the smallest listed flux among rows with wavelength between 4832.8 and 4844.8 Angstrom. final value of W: 1.233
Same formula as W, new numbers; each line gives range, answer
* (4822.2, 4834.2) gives 1.186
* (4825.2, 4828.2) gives 1.24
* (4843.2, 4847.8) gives 1.209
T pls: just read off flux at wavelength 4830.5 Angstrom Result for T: 1.197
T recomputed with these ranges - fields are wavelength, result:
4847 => 1.357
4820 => 1.248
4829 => 1.253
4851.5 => 1.596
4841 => 1.507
